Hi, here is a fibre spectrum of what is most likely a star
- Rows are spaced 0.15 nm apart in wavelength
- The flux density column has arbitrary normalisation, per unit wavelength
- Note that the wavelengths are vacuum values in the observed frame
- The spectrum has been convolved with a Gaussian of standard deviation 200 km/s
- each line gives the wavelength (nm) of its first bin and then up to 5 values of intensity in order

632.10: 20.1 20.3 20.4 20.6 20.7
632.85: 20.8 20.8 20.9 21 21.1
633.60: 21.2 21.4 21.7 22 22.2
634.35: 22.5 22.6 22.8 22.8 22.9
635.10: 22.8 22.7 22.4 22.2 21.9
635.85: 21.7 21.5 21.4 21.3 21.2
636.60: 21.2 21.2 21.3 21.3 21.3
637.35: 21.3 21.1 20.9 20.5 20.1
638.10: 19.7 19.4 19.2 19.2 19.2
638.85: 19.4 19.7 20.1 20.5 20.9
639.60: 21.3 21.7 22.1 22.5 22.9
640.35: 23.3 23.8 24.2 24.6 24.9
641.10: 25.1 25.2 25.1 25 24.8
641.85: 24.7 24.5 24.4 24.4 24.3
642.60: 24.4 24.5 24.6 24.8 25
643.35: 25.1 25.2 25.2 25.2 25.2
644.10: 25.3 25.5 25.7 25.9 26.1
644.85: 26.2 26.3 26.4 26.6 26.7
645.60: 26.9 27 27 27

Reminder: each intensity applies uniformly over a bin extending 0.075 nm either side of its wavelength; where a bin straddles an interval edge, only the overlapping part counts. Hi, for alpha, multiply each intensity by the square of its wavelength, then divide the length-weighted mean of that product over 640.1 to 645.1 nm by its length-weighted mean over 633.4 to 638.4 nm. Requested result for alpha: 1.2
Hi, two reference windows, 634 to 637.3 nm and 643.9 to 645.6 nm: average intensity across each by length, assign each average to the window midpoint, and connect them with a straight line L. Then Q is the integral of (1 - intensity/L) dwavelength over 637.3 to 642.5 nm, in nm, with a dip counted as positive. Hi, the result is 0.35 nm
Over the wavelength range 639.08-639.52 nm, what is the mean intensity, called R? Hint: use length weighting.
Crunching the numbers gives 20.5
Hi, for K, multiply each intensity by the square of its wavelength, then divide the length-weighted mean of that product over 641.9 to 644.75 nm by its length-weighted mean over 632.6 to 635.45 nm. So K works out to 1.18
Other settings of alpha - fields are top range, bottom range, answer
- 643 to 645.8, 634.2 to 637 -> 1.20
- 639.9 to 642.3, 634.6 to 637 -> 1.12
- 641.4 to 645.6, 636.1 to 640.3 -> 1.24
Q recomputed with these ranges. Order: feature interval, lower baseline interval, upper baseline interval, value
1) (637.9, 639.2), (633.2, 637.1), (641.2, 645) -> 0.21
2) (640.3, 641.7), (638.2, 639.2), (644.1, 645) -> -0.17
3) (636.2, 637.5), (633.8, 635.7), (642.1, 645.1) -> 0.10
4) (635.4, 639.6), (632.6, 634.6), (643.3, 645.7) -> 0.42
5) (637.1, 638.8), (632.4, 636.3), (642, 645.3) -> 0.21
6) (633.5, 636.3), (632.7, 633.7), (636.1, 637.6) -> -0.14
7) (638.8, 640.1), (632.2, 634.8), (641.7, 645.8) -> 0.15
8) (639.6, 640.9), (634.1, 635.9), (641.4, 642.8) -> 0.05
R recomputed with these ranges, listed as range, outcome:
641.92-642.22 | 24.5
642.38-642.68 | 24.4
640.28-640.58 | 23.6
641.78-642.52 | 24.5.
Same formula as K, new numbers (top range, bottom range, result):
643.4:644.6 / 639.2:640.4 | 1.18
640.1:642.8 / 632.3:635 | 1.16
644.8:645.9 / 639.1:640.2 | 1.26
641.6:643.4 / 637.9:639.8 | 1.24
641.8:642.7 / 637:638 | 1.18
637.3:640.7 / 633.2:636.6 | 0.97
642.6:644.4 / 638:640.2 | 1.24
